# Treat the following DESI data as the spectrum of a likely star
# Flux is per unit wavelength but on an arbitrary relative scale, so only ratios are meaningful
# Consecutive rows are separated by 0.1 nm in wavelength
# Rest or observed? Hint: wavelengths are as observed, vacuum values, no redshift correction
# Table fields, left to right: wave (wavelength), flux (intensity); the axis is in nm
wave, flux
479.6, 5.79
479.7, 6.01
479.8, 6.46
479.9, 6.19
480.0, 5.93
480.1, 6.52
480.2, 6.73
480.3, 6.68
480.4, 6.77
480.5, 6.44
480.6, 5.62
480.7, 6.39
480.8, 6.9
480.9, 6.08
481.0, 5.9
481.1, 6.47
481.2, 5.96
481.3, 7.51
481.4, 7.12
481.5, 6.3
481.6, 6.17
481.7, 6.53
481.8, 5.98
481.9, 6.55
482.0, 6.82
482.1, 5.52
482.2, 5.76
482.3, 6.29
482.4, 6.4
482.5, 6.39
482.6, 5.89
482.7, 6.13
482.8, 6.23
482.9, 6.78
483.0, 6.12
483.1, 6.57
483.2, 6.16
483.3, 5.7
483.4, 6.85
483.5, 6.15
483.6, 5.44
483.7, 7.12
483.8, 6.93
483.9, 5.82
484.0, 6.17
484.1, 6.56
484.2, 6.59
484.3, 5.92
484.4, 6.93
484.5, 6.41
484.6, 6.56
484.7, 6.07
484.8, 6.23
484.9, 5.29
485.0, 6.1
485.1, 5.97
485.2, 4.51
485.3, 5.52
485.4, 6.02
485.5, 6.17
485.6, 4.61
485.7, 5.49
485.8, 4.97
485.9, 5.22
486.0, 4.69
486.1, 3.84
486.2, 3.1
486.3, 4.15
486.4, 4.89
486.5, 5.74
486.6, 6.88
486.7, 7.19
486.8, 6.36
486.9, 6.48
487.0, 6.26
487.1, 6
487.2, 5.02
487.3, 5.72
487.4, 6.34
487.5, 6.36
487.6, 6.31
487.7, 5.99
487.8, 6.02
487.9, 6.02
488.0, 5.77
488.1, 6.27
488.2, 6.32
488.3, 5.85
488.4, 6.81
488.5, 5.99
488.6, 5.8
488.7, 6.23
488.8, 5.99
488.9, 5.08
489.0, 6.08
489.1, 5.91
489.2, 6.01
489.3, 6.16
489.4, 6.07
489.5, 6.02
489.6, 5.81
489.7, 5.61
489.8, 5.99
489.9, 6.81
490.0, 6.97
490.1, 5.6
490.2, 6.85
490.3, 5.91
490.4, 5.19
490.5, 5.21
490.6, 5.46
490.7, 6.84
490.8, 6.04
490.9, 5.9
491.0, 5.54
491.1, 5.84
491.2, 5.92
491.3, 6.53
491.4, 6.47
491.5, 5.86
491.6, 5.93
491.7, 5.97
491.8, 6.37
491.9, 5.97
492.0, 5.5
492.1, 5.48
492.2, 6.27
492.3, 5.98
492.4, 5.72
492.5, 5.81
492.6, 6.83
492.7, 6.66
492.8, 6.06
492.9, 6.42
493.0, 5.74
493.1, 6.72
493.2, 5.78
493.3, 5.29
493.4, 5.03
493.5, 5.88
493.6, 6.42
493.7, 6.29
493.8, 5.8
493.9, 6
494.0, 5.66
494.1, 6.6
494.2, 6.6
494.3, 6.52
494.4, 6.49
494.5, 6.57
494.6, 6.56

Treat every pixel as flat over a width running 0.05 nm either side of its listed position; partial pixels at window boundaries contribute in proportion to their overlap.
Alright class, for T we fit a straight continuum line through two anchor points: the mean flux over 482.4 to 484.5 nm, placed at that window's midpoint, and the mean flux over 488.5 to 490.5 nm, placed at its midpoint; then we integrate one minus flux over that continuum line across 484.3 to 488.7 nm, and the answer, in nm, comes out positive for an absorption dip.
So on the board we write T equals 0.27 nm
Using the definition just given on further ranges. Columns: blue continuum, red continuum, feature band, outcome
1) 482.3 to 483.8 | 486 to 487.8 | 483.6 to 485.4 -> -0.02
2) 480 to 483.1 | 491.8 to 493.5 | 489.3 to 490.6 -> 0.02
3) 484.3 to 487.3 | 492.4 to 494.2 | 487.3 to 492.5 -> -0.14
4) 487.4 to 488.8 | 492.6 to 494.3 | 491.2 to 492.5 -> 0.02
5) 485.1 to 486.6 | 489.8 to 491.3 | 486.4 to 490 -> -0.38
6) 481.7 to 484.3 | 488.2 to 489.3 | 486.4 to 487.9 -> -0.02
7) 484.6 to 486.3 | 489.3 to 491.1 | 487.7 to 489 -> -0.07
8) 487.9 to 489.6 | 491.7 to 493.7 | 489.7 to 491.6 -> -0.01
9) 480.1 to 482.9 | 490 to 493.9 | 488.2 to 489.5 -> 0.02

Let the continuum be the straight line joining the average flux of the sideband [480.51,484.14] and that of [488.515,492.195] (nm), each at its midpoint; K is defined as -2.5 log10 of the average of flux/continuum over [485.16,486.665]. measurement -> 0.21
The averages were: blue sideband 6.31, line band 5.08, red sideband 5.97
